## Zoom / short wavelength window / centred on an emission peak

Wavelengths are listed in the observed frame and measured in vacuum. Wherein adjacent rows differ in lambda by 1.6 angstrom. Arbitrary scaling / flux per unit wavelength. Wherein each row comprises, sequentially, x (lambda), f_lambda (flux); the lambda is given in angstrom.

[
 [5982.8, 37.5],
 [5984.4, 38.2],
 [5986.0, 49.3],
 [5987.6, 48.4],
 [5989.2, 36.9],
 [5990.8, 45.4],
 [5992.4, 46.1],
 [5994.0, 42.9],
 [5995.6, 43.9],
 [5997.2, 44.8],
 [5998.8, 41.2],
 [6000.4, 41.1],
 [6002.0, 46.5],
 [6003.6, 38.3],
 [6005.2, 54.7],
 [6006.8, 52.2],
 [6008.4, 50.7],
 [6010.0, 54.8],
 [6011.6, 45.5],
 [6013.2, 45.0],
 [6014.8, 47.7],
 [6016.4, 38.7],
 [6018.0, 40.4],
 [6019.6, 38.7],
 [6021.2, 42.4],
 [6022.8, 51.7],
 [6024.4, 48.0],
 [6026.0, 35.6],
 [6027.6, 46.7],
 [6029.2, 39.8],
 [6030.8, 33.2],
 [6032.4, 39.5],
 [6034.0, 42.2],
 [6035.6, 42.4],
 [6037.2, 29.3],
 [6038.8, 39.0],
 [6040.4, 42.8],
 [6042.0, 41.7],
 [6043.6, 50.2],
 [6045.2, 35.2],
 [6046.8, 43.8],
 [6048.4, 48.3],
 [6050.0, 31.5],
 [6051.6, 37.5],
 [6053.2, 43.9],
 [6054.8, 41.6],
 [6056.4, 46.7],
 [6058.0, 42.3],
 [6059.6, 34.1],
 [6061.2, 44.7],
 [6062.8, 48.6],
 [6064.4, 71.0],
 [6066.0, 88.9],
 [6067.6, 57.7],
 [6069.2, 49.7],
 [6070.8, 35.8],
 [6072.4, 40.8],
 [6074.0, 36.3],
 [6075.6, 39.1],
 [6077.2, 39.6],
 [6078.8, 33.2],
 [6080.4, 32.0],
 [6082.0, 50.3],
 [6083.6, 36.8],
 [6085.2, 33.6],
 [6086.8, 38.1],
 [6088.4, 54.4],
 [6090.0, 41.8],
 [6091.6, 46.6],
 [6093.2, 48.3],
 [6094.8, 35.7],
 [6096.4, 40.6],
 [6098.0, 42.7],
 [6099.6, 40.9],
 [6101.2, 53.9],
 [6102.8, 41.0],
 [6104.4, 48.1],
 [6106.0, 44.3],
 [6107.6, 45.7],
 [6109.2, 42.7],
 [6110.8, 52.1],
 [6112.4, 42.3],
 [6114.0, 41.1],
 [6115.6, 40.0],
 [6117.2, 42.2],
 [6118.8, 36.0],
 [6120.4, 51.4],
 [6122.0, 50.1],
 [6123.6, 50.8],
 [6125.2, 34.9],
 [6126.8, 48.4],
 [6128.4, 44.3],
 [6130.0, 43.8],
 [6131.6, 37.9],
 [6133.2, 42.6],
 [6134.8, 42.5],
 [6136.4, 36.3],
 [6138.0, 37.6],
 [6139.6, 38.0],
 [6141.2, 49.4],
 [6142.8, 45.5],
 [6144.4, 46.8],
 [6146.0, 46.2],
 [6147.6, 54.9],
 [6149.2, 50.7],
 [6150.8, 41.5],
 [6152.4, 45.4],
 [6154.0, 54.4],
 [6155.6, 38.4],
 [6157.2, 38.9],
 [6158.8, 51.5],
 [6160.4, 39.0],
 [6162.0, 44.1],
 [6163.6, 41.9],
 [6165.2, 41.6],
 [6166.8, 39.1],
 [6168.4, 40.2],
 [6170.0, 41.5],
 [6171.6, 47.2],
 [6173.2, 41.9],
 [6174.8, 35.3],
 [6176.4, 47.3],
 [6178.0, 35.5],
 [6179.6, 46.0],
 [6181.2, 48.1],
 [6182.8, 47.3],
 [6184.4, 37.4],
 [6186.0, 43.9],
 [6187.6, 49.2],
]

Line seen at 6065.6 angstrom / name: [O III] 5007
